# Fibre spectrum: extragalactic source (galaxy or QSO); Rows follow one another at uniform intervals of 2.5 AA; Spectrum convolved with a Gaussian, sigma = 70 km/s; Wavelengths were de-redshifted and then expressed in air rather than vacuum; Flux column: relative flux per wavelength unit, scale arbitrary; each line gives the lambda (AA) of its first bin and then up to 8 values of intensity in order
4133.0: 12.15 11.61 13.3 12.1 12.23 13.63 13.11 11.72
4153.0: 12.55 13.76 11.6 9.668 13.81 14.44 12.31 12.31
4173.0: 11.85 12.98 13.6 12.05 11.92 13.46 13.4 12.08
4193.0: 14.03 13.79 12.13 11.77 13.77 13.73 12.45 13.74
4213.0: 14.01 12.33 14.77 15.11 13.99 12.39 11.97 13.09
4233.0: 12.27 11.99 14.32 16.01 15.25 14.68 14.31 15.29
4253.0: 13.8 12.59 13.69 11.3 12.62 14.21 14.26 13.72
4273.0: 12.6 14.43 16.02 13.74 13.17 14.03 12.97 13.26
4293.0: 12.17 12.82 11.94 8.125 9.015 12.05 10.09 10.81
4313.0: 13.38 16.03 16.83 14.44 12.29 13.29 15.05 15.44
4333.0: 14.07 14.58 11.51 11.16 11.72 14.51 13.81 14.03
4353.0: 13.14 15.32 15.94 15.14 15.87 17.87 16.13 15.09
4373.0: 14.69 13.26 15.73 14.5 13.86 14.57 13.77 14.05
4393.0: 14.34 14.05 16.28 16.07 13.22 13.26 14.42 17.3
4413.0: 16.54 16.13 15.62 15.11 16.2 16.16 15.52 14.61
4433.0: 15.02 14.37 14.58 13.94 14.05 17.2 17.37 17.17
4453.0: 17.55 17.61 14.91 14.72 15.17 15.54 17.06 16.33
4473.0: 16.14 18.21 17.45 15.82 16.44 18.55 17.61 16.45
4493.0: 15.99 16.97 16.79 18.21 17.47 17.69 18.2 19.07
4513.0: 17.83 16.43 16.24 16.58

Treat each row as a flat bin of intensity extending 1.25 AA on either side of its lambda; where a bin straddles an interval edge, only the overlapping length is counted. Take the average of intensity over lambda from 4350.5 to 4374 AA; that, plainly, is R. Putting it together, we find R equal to 15.4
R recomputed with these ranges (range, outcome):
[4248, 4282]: 13.7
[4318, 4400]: 14.4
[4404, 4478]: 15.8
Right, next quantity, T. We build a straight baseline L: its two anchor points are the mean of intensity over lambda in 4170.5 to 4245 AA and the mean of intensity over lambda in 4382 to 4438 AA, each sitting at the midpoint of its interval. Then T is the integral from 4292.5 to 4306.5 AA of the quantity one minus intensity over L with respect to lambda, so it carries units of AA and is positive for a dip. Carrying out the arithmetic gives 3.10 AA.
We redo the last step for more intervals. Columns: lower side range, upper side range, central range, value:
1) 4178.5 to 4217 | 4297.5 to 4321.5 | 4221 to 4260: -3.0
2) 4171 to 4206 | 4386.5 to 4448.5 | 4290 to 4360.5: 5.4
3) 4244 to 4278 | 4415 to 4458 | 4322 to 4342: 1.6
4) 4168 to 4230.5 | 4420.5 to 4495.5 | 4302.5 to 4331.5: 2.3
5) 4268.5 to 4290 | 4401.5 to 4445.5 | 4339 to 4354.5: 1.5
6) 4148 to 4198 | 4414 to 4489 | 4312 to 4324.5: -0.1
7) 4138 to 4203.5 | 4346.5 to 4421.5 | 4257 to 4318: 4.7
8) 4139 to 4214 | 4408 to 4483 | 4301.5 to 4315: 2.9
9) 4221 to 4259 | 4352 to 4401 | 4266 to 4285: 0.1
